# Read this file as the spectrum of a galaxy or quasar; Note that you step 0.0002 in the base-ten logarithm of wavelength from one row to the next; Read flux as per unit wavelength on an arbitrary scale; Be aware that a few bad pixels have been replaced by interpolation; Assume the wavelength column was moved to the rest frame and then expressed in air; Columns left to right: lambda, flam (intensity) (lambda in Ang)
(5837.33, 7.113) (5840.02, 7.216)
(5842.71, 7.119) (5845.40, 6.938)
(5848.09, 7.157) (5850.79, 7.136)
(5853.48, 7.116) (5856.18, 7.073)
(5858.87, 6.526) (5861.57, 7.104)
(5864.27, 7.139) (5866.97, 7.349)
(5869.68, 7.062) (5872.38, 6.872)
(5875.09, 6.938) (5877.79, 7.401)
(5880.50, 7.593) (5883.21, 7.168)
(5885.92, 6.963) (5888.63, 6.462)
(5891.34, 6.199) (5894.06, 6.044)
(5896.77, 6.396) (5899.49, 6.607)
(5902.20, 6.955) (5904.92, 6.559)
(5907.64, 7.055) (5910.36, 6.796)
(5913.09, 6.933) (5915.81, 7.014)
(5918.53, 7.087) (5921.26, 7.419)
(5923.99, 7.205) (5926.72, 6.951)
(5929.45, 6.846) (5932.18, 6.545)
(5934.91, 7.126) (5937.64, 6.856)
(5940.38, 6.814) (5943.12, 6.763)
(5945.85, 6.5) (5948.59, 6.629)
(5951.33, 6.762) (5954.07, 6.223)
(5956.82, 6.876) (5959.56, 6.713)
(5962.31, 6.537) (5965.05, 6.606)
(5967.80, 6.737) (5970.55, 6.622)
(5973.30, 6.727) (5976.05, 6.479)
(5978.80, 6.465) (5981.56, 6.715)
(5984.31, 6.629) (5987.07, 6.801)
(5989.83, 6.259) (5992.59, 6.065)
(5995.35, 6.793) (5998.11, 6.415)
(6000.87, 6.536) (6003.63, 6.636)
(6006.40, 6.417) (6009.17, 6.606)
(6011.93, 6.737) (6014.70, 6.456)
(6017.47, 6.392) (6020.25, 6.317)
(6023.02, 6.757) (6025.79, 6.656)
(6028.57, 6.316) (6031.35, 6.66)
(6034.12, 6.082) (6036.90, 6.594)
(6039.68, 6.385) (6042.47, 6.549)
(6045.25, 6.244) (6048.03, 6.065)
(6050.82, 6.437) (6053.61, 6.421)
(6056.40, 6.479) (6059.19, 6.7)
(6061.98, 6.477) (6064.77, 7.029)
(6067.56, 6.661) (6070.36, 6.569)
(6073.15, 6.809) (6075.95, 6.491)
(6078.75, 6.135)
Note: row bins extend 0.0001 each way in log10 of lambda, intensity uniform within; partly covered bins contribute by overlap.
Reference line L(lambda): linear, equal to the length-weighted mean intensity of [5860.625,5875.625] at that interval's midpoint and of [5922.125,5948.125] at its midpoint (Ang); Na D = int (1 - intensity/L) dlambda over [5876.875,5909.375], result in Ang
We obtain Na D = 1.0 Ang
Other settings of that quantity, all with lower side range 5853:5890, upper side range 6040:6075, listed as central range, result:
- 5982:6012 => 0.8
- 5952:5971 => 0.5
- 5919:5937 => -0.3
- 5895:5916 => 0.6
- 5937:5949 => 0.2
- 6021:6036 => 0.3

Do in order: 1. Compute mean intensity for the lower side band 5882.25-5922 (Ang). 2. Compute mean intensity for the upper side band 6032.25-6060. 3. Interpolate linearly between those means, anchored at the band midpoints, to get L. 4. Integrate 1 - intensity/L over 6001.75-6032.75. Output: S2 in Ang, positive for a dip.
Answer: -0.3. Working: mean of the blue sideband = 6.76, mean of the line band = 6.54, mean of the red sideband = 6.39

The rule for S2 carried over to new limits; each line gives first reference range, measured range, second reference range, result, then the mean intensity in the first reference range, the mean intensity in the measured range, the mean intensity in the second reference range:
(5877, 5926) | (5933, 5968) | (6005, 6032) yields 0.15 Ang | 6.88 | 6.7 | 6.53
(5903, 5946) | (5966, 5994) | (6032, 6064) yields 0.60 Ang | 6.92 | 6.55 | 6.42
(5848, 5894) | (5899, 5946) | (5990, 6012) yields -0.79 Ang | 6.98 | 6.91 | 6.5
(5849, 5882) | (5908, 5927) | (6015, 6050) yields -0.47 Ang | 7.11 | 7.06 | 6.42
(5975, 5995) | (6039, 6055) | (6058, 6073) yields 0.74 Ang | 6.5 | 6.35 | 6.7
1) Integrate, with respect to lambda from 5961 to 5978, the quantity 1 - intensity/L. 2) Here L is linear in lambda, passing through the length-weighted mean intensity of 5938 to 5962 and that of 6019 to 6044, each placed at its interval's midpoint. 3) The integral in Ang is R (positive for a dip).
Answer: 0.0 Ang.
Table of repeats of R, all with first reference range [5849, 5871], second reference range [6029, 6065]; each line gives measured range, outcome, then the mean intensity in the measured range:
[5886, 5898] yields 1.05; 6.35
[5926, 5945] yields -0.04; 6.83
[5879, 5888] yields -0.25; 7.18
